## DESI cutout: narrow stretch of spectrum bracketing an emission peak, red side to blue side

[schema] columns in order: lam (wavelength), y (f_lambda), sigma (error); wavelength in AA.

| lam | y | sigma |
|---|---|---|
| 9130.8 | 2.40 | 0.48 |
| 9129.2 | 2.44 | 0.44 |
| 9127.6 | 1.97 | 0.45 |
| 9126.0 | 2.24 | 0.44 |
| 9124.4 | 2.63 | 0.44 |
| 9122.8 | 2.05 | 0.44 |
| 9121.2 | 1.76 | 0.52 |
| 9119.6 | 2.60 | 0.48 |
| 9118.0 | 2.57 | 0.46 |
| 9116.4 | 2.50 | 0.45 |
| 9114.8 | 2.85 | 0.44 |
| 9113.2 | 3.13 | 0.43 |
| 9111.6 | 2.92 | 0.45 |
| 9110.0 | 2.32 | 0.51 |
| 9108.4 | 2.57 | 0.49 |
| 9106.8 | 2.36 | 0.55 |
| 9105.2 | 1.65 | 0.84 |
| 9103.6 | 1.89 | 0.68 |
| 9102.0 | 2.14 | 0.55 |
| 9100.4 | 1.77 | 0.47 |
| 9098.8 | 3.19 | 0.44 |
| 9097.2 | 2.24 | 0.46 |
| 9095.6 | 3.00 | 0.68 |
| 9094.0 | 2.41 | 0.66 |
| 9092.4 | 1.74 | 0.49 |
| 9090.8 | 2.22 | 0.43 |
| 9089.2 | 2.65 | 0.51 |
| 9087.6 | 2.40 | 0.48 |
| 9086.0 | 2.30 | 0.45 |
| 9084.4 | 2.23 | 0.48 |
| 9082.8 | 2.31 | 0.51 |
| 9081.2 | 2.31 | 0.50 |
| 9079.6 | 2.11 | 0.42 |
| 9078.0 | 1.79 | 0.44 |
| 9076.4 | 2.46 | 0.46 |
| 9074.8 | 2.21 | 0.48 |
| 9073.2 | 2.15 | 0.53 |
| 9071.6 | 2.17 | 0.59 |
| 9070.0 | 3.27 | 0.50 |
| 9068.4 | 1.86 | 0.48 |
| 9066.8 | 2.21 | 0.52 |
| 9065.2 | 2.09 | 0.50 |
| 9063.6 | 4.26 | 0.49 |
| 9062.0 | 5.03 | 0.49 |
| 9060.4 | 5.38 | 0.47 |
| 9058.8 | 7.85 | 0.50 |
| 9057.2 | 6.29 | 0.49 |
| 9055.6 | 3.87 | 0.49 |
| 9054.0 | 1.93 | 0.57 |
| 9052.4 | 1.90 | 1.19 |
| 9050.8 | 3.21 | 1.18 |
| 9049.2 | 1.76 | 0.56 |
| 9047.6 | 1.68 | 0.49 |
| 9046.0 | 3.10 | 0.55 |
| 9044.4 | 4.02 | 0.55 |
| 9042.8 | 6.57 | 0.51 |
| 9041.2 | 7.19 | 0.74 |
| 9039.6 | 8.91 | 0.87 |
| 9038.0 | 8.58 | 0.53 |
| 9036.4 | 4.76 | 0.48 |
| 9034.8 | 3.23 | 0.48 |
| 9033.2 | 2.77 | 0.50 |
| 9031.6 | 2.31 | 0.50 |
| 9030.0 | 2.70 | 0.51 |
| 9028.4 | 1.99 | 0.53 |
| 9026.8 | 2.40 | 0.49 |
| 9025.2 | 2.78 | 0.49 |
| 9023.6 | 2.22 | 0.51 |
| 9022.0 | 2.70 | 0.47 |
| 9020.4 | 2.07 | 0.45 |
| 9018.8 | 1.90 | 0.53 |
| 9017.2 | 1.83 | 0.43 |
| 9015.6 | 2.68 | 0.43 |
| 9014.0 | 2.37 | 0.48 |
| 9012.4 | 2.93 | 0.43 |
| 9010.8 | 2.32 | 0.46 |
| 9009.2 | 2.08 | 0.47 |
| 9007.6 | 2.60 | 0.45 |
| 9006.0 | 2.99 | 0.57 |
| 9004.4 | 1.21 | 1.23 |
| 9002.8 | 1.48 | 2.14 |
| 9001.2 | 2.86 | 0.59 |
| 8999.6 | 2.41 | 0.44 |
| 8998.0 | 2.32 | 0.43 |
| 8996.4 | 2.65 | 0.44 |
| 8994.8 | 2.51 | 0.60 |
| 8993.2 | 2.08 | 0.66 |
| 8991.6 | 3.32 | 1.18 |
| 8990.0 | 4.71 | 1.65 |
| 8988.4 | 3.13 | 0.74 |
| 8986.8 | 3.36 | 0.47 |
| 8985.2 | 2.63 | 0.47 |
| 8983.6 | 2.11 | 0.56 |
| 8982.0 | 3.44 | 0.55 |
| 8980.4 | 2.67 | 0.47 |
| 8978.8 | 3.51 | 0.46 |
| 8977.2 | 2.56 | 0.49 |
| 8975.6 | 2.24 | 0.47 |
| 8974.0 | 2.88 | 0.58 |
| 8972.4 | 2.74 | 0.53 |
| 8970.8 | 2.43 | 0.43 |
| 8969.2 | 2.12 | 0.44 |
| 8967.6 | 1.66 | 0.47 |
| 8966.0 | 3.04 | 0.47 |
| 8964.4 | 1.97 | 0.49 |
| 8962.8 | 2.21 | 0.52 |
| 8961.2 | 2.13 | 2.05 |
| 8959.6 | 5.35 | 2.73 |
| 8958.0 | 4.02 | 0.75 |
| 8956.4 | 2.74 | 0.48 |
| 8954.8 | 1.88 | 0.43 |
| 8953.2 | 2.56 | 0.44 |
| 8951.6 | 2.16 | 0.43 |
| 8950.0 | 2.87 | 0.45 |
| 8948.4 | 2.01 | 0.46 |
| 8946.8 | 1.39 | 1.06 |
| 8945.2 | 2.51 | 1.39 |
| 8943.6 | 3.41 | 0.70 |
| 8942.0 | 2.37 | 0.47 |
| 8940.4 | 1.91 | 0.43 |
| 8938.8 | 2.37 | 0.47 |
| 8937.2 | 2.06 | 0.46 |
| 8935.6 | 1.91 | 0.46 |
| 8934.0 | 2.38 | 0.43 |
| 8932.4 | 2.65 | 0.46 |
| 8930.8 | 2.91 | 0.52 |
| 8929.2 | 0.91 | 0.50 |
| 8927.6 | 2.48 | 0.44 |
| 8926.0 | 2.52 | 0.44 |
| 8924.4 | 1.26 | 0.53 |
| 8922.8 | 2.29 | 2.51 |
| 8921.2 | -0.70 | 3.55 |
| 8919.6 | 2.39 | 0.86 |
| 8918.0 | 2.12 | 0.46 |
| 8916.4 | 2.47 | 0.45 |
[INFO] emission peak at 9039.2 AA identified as [S II]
